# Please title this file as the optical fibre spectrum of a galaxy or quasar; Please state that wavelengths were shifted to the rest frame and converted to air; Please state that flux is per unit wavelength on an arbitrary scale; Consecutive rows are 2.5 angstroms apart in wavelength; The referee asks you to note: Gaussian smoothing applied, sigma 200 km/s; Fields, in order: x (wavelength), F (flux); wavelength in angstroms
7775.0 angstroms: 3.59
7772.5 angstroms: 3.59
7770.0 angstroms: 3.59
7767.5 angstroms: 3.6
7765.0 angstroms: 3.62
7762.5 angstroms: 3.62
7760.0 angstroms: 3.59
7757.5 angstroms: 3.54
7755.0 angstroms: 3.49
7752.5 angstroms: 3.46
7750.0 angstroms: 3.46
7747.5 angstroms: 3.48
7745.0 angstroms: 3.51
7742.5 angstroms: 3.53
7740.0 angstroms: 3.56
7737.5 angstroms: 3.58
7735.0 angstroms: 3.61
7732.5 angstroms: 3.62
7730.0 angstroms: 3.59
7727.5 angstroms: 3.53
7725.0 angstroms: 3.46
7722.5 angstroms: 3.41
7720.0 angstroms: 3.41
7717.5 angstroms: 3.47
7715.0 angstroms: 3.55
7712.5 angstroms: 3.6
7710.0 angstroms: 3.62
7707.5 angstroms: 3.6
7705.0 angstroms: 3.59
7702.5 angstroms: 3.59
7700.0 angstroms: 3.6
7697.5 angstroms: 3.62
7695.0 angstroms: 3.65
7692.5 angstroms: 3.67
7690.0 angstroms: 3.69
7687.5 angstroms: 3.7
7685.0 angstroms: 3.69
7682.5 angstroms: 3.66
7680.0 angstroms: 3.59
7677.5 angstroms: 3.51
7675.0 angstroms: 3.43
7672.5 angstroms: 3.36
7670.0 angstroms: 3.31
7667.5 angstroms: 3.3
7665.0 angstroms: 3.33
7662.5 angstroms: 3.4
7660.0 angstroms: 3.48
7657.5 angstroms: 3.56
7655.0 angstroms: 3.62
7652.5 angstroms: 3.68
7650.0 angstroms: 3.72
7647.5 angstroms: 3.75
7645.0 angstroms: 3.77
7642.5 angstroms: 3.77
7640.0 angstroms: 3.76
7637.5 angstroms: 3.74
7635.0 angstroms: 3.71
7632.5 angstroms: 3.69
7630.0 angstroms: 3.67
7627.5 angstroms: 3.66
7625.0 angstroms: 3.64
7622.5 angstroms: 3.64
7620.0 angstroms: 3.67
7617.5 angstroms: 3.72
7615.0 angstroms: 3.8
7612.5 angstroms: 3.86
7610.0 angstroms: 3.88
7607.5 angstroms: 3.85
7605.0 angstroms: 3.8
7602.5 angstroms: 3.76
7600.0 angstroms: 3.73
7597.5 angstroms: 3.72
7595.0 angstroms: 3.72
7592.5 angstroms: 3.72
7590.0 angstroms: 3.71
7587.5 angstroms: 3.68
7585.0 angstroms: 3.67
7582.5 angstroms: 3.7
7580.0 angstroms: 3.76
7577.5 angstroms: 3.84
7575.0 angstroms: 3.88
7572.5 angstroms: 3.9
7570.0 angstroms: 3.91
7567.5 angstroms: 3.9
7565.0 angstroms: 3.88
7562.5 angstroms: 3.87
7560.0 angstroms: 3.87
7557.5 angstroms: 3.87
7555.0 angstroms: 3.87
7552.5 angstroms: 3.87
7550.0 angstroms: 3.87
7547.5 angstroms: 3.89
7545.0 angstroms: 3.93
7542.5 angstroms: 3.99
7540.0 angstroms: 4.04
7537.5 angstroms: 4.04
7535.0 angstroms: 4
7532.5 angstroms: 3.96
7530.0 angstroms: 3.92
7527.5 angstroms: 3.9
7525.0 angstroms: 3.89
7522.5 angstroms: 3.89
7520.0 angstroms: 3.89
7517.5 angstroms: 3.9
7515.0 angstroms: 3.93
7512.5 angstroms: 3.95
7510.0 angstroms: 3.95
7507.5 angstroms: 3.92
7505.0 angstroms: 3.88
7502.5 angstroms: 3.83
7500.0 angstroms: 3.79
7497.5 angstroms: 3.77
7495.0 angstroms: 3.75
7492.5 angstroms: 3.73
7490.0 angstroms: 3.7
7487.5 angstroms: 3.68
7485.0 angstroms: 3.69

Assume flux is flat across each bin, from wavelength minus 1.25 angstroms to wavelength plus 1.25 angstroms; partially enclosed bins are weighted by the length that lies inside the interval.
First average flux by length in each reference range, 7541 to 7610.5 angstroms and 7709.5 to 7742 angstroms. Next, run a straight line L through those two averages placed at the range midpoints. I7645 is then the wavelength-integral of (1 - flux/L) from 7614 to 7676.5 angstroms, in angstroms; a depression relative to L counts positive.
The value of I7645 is 1.45 angstroms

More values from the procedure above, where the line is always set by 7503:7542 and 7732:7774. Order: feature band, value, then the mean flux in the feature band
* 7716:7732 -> 0.52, 3.49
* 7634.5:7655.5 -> 0.03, 3.73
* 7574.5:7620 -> 0.60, 3.76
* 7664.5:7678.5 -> 1.20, 3.37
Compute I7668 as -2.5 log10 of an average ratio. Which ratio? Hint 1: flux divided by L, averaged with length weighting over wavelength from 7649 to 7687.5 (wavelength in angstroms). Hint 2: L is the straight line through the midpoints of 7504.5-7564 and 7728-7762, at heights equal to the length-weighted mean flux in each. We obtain 0.05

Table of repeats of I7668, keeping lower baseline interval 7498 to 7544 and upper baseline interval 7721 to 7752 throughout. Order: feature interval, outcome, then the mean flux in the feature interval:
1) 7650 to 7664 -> 0.03 mag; 3.56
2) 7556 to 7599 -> 0.01 mag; 3.8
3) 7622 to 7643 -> 0.01 mag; 3.7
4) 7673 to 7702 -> 0.00 mag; 3.61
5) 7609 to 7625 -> 0.00 mag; 3.75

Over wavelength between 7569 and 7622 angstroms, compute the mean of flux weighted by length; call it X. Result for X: 3.77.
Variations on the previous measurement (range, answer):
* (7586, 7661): 3.72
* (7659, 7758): 3.53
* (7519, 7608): 3.85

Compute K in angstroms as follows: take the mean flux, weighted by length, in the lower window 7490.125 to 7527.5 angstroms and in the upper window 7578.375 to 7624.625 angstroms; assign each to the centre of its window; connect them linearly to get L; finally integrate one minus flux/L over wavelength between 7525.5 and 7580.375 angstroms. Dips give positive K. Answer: -1.5 angstroms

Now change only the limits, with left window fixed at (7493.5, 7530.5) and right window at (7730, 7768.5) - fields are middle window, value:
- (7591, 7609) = 0.0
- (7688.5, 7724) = 0.3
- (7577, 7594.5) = 0.3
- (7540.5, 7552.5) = -0.3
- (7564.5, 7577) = -0.3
